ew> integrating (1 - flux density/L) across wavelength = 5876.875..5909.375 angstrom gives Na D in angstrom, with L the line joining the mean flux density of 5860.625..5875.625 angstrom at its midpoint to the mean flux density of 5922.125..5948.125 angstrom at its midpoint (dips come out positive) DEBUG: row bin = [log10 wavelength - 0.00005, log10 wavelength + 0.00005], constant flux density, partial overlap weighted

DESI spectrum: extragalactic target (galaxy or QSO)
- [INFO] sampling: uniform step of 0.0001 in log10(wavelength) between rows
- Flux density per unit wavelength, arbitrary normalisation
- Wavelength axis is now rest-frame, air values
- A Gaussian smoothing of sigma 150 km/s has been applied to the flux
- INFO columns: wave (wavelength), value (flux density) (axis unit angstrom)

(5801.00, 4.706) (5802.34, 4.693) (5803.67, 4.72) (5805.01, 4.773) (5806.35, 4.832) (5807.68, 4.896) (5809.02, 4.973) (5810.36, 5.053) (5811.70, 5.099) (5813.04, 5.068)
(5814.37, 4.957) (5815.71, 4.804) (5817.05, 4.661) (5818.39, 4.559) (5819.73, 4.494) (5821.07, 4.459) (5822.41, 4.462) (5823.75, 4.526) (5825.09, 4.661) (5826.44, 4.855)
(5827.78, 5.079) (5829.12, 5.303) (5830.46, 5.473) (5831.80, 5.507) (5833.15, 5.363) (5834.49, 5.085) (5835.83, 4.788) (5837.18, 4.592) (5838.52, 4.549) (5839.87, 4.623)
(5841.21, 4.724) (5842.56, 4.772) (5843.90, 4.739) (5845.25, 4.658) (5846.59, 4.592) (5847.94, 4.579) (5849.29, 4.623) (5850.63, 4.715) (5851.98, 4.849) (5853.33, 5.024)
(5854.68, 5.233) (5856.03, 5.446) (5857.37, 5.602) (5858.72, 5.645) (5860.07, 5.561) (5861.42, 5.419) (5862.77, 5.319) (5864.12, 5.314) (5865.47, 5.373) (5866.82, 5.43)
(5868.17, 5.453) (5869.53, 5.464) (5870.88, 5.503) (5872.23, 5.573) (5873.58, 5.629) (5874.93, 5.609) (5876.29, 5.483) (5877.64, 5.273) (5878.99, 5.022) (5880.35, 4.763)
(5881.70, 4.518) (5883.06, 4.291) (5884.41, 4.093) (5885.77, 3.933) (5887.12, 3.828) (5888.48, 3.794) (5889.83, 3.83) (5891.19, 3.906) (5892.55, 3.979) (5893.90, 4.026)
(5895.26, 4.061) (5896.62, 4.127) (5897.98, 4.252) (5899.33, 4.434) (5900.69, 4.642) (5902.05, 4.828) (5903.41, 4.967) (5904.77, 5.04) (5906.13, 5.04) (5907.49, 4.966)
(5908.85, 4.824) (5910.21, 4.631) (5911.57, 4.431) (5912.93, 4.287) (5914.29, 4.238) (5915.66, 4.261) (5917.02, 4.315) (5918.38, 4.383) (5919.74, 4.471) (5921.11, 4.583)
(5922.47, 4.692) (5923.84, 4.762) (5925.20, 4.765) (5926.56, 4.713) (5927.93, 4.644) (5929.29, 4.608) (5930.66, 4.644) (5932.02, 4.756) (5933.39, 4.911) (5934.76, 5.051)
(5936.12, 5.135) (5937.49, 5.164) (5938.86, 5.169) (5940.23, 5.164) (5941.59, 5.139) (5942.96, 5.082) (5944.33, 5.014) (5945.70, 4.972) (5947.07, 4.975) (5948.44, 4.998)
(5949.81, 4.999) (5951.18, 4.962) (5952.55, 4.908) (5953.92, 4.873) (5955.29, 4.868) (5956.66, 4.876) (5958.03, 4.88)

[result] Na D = 5.1 angstrom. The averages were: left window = 5.46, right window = 4.92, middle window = 4.44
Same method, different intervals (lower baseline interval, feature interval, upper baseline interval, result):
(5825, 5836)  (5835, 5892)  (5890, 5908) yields -1.0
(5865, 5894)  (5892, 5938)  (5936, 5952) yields 3.0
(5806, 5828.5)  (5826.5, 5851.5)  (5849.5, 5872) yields 0.9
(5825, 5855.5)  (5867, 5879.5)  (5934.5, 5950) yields -1.3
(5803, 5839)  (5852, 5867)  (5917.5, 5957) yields -1.5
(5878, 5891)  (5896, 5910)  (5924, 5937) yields -0.7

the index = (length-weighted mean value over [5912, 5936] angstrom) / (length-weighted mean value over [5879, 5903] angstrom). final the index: 1.09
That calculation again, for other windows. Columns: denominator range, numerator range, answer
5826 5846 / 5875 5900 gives 0.88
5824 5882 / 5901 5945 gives 0.93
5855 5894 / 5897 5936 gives 0.94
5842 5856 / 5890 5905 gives 0.90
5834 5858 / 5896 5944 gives 0.98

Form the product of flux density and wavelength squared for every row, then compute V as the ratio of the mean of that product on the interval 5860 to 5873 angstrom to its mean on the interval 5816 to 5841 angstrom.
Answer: 1.14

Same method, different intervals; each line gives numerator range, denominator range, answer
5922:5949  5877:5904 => 1.15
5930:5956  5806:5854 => 1.07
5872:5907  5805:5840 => 0.96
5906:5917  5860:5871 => 0.85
